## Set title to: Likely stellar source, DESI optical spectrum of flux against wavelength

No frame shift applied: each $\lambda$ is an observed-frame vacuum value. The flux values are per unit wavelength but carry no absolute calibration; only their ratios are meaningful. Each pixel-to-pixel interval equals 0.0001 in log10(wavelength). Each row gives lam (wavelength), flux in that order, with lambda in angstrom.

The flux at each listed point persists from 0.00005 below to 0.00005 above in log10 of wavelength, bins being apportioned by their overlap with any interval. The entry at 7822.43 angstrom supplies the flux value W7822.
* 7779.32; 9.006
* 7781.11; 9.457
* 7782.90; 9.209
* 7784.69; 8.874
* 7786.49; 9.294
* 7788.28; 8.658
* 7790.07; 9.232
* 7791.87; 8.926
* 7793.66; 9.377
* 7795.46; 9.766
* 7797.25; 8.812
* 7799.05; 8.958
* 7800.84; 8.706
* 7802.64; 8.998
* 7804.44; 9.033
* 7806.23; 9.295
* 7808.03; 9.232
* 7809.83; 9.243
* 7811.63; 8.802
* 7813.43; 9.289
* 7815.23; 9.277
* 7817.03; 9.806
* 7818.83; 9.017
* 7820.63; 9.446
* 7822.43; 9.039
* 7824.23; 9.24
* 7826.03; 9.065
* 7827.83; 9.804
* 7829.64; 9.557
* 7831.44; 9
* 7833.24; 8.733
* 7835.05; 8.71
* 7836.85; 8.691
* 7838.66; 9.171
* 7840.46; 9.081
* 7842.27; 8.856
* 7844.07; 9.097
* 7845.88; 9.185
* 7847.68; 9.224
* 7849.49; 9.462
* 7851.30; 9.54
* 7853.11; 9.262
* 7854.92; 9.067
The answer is 9.039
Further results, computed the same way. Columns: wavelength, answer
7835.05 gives 8.71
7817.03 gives 9.806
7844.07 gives 9.097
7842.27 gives 8.856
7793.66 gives 9.377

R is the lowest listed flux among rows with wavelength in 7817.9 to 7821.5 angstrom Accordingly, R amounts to 9.017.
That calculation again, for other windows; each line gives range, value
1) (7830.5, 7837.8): 8.691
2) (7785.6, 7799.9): 8.658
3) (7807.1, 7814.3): 8.802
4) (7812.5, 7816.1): 9.277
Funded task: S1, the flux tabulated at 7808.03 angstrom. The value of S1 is 9.232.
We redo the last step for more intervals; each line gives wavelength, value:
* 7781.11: 9.457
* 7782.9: 9.209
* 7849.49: 9.462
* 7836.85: 8.691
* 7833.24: 8.733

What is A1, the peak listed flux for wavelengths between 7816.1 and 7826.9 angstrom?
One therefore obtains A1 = 9.806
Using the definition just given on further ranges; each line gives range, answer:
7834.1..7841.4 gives 9.171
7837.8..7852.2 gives 9.54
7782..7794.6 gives 9.377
